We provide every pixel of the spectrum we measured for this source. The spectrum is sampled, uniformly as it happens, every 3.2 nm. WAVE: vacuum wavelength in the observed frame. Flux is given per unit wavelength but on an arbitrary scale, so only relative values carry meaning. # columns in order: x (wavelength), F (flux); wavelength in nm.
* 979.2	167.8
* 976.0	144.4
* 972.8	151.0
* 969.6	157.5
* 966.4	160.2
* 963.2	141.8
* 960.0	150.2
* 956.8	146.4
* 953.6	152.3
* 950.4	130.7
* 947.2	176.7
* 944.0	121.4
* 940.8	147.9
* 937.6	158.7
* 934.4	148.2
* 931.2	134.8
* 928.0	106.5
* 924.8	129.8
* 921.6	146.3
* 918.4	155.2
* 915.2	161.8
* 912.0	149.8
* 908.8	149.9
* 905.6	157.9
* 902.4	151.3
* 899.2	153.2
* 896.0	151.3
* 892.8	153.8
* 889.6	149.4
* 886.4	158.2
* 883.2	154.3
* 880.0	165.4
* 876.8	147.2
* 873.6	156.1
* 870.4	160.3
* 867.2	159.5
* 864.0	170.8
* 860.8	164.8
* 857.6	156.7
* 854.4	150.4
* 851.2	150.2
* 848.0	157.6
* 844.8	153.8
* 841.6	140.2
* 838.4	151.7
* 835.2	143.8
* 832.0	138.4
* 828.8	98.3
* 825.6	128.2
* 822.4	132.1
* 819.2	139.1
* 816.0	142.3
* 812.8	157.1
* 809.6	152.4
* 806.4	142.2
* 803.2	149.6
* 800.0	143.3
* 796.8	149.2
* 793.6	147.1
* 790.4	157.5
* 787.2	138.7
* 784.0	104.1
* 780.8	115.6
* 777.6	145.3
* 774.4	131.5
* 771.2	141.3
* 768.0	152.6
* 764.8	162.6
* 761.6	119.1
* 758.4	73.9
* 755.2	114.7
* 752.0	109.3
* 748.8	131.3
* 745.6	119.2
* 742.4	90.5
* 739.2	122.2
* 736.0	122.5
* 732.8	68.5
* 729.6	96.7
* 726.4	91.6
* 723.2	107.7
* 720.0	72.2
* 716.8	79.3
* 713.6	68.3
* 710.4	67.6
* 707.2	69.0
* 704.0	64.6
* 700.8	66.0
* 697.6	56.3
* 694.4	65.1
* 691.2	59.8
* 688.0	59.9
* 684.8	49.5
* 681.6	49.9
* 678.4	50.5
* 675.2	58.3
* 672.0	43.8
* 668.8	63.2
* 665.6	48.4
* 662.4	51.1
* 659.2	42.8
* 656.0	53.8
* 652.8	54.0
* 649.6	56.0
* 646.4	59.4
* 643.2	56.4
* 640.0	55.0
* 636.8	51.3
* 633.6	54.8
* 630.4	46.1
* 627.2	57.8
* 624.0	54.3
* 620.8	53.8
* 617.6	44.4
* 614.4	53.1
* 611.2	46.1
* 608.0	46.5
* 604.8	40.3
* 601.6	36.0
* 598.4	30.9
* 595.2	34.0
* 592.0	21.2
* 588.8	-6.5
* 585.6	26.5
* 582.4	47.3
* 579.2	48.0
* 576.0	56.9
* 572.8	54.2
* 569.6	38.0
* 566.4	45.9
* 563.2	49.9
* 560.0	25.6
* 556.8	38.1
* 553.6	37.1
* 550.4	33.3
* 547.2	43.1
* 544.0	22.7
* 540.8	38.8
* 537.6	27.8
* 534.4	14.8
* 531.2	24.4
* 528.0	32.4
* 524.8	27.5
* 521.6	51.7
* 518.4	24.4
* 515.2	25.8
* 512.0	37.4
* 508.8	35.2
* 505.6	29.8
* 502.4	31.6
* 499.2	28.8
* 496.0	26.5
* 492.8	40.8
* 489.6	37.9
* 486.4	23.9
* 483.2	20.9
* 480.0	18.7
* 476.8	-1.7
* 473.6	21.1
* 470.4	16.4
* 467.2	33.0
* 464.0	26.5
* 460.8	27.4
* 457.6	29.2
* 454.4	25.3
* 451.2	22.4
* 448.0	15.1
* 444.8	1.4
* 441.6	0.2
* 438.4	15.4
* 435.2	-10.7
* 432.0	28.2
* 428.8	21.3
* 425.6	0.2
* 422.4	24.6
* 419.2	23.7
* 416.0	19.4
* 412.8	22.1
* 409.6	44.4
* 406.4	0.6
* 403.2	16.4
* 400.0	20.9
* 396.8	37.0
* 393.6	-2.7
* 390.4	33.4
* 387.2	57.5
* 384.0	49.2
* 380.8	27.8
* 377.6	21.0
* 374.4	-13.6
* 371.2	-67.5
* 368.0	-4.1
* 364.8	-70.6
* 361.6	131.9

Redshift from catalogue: 0.908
